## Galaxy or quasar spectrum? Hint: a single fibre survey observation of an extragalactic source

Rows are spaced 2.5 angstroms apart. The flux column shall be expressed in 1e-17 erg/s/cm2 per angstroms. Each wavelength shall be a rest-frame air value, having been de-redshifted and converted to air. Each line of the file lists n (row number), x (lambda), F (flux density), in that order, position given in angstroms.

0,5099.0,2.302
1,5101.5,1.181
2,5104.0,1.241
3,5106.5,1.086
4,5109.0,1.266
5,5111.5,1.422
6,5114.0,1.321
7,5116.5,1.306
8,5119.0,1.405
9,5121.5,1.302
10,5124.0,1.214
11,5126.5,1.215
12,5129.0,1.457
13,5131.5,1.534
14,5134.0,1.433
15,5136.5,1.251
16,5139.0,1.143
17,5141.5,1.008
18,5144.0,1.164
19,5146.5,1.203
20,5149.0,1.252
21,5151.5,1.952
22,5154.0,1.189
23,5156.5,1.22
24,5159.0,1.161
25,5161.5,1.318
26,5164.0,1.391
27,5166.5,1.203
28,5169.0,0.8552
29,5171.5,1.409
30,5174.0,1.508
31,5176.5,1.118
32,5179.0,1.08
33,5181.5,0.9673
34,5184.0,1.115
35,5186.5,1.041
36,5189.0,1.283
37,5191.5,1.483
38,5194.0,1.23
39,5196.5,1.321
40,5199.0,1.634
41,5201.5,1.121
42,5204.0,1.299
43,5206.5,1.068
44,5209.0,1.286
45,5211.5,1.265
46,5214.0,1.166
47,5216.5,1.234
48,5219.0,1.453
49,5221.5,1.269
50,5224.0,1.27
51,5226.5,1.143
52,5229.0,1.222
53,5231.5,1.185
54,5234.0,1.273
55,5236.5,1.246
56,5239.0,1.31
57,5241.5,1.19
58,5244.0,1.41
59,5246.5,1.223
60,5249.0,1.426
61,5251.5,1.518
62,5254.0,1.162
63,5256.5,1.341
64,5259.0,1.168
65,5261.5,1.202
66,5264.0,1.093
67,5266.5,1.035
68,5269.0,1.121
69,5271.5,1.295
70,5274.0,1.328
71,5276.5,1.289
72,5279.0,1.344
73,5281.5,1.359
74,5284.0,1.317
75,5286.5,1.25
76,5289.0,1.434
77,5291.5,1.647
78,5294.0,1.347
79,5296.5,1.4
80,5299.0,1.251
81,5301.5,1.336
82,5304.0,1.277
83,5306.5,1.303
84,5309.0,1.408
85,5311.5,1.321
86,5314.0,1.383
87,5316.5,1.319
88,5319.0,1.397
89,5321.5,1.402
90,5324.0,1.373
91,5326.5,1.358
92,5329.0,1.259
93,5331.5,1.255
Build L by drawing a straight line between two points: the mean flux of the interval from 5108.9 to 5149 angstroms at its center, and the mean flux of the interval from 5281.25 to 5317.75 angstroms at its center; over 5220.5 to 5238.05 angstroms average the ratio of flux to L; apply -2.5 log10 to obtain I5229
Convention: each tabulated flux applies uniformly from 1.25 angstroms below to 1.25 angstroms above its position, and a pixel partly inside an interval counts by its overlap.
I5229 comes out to 0.084 mag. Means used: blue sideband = 1.29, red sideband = 1.36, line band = 1.23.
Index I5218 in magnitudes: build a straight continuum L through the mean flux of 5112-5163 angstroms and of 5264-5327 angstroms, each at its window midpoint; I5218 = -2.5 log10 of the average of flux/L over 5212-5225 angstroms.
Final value 0.03 mag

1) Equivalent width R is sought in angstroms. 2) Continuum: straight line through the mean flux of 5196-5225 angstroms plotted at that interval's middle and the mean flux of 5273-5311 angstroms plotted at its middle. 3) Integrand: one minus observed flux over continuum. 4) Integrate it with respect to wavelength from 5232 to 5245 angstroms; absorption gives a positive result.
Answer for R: 0.3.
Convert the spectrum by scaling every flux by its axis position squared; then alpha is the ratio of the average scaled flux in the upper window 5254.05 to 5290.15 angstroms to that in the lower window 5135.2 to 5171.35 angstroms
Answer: 1.06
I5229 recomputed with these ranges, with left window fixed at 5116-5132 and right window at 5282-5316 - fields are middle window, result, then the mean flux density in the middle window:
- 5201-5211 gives 0.12 mag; 1.2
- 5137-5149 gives 0.17 mag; 1.15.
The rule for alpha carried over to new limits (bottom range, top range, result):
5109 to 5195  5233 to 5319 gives 1.08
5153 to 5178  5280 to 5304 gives 1.16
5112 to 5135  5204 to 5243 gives 0.95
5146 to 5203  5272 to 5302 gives 1.12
